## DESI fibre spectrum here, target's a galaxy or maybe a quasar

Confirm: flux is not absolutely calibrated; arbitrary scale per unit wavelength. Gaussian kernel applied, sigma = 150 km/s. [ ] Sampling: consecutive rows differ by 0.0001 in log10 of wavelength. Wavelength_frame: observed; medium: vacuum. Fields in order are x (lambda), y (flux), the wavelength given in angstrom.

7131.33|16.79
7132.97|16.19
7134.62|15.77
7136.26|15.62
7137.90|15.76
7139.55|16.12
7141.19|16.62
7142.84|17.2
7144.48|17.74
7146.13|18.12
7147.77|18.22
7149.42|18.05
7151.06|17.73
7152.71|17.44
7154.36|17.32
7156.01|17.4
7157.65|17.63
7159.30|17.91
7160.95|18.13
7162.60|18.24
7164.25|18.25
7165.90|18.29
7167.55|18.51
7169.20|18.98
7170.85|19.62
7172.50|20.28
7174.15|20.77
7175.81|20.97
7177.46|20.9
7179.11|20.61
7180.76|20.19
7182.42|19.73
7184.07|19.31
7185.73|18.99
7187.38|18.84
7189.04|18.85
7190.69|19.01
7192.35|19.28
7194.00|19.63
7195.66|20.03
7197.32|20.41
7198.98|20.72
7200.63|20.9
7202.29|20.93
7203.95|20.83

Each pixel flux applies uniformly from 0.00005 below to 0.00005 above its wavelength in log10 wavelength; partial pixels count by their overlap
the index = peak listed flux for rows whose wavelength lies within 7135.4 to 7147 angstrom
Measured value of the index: 18.12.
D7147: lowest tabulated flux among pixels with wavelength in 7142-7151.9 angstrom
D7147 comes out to 17.2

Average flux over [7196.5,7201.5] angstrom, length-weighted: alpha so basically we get 20.7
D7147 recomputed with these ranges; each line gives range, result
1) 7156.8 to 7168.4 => 17.63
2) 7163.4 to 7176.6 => 18.25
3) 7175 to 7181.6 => 20.19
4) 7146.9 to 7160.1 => 17.32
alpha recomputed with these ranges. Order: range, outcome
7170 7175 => 20.2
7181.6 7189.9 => 19.2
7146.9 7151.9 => 18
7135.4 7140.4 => 15.9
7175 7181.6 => 20.7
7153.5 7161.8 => 17.7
